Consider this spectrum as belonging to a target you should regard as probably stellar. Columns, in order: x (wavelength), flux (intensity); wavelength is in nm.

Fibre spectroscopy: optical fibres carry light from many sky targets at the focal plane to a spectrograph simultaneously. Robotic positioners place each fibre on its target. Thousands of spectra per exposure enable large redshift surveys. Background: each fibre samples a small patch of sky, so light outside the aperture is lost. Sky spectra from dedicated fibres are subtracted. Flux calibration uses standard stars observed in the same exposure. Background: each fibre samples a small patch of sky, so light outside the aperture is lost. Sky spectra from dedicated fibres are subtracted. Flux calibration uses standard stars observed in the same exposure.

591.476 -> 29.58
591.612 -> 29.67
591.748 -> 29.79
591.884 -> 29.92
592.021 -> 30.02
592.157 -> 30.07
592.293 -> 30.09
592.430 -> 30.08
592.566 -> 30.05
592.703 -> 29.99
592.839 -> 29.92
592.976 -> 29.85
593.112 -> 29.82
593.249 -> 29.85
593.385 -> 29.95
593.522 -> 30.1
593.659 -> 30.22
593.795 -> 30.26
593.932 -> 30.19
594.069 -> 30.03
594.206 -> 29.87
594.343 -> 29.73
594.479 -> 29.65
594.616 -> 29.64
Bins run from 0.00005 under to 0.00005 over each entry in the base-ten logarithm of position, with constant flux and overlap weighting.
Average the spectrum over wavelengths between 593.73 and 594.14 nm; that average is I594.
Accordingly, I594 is 30.1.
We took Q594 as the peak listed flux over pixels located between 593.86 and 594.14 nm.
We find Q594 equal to 30.19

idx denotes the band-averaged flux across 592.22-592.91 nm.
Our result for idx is 30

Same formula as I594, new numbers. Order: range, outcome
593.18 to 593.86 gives 30.1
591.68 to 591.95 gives 29.9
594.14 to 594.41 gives 29.8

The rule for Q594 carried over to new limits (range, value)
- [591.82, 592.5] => 30.09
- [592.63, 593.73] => 30.22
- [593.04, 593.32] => 29.85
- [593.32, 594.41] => 30.26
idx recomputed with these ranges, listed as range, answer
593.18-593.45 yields 29.9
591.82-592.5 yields 30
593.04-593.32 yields 29.9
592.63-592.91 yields 29.9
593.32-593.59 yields 30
